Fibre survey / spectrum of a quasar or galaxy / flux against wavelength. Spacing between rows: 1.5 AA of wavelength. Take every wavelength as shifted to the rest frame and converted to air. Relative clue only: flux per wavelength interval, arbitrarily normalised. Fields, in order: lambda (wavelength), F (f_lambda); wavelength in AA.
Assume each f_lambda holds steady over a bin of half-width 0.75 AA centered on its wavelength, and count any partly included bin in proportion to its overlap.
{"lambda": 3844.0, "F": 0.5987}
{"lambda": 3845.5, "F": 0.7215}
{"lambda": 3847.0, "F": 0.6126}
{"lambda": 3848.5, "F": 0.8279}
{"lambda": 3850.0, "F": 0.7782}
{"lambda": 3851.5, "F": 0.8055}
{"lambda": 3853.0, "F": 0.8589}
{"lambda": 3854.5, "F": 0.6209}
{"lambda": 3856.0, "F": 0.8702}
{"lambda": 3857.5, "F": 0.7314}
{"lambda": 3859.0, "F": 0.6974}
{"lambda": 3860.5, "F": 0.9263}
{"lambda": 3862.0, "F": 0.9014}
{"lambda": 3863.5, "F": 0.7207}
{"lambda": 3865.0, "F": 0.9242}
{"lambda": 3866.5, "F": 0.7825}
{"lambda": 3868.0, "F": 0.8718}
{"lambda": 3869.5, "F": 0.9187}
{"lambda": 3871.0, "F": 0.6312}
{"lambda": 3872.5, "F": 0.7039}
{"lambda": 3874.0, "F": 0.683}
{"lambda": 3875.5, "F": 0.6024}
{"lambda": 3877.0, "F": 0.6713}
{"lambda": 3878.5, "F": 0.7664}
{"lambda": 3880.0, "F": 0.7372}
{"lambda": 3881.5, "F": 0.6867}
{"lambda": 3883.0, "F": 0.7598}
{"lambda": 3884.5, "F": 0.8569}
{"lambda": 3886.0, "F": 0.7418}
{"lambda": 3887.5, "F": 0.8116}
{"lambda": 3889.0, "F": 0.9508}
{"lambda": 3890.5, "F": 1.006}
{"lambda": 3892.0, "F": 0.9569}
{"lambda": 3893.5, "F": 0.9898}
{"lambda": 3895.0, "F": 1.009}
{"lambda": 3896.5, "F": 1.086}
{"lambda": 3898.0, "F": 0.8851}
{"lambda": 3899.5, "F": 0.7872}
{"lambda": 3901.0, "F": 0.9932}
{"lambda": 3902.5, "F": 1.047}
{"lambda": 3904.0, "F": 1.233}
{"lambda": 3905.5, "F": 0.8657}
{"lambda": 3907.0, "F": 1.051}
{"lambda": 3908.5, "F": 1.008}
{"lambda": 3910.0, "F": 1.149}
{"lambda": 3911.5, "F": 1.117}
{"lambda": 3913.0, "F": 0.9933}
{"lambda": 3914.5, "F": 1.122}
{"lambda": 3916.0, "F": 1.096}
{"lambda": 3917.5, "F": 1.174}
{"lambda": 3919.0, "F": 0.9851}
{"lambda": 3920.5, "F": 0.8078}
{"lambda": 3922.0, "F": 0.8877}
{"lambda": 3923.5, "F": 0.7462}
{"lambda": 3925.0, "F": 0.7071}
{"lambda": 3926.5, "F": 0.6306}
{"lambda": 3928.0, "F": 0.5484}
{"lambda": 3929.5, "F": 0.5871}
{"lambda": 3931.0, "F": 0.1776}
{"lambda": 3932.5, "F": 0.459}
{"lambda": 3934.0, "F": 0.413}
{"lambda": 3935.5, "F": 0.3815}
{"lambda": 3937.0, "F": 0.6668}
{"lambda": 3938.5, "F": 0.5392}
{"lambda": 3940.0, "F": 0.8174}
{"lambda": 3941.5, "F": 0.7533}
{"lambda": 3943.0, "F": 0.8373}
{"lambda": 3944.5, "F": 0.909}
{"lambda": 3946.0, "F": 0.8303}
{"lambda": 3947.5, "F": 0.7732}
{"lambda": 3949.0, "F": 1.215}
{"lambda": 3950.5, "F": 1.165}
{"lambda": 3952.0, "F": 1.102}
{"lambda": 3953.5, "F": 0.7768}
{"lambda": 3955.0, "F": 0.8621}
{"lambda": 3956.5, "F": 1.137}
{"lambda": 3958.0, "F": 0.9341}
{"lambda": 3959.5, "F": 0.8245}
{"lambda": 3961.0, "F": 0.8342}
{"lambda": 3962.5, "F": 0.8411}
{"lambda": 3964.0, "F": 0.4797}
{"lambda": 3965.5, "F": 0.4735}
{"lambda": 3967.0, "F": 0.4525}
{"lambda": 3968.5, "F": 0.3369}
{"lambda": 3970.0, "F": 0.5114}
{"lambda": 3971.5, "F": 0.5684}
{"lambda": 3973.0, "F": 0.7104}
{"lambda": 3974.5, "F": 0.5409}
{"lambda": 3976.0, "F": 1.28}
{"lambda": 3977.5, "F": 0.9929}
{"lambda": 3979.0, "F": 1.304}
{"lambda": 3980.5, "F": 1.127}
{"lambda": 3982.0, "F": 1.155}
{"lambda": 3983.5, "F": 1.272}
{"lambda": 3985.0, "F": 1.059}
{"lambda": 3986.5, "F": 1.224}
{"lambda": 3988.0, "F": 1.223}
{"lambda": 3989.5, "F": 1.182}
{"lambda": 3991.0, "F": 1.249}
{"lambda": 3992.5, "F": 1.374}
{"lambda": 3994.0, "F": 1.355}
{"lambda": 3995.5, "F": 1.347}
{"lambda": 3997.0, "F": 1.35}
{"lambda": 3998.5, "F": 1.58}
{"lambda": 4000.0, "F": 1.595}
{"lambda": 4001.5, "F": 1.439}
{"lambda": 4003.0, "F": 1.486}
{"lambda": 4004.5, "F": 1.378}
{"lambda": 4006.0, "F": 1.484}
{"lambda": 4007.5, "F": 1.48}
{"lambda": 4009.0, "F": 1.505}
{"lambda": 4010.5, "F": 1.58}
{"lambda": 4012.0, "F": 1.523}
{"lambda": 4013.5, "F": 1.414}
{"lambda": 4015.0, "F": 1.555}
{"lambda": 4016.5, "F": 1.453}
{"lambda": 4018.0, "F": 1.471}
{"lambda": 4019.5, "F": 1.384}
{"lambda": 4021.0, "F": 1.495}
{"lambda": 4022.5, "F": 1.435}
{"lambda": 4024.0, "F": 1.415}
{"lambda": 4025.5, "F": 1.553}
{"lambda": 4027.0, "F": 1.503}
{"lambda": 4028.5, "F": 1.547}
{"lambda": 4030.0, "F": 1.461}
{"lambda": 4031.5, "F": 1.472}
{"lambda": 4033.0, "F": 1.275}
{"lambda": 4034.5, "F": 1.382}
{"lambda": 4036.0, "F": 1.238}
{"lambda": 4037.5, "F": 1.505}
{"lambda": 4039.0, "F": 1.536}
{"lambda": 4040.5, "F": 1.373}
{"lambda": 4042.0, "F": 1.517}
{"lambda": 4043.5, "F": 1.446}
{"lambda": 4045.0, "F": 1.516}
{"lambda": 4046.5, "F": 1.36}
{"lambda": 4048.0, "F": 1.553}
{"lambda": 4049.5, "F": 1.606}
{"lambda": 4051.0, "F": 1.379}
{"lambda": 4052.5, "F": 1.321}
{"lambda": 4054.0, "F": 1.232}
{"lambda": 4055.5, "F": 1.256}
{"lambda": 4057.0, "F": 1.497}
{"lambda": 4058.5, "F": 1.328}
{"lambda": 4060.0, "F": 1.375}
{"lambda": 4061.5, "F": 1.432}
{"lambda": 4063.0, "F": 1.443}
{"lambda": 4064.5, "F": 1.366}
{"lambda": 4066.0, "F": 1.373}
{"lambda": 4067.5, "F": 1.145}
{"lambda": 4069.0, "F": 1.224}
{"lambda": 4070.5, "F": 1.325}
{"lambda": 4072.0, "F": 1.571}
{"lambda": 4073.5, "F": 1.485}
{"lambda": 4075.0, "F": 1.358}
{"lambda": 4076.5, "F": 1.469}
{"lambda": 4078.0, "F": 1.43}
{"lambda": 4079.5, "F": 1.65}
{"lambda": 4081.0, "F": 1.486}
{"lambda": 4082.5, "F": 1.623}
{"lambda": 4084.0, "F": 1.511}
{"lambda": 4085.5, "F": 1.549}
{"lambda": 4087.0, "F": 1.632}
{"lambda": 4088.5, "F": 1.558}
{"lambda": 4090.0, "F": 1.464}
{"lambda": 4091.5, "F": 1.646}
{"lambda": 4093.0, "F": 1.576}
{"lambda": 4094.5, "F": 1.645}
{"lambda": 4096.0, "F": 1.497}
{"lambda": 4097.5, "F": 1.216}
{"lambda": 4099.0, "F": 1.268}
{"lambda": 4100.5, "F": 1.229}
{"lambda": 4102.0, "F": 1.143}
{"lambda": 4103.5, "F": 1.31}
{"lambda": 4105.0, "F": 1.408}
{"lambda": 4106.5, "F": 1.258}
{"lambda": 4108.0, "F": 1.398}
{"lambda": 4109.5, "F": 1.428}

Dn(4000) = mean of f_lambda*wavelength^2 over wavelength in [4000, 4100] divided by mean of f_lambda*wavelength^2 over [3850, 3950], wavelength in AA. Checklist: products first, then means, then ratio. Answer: 1.89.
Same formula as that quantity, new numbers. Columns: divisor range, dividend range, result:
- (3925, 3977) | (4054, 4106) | 2.11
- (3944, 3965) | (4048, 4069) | 1.60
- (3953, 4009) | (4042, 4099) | 1.41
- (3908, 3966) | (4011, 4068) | 1.84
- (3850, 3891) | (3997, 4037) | 2.01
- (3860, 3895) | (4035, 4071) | 1.87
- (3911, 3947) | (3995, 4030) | 2.04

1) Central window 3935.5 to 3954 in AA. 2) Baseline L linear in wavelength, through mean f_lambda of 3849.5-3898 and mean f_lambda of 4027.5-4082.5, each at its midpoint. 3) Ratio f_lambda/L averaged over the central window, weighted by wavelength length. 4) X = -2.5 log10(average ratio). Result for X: 0.24 mag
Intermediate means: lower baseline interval 0.816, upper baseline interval 1.42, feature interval 0.847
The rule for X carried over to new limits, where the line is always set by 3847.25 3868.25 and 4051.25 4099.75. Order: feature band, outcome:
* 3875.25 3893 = 0.10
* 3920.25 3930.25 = 0.39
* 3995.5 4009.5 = -0.20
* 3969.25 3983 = 0.25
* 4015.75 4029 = -0.15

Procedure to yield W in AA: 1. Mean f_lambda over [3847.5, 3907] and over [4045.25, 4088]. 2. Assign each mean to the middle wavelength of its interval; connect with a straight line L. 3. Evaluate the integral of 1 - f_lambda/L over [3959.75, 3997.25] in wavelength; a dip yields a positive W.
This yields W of 6.5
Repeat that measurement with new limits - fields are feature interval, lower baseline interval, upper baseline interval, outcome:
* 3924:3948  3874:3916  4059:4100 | 9.6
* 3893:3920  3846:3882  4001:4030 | -1.9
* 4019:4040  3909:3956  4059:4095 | -3.2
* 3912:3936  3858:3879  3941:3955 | 3.7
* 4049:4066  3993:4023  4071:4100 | 1.2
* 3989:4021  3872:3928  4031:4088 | -5.0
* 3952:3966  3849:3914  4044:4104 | 3.5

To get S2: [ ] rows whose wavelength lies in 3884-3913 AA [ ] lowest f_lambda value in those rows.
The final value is 0.7418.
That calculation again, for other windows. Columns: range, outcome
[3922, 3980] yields 0.1776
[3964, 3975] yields 0.3369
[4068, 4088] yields 1.224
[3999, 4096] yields 1.145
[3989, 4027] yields 1.182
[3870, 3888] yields 0.6024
